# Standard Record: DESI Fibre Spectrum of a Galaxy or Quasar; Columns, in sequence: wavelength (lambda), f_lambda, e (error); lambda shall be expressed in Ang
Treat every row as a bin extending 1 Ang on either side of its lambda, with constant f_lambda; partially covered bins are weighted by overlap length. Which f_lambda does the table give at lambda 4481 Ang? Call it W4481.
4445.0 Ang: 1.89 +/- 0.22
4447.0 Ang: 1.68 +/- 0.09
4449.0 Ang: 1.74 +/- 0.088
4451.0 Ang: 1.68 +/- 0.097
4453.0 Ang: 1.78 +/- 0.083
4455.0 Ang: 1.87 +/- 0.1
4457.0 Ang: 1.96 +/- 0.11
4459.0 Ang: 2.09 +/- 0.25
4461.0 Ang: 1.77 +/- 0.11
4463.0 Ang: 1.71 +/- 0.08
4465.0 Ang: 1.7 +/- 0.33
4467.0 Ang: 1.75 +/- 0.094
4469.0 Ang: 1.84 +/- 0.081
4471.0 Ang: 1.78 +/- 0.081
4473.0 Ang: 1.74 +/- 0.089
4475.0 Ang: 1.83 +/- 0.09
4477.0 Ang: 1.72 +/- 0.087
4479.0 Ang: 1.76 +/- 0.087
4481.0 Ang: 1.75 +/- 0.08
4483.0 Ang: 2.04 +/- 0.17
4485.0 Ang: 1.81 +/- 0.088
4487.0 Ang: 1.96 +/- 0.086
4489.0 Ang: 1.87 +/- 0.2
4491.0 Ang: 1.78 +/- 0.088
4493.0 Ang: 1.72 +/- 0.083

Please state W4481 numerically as 1.75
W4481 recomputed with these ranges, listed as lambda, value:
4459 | 2.09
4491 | 1.78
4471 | 1.78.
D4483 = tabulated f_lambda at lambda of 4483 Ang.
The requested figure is 2.04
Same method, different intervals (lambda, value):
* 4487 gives 1.96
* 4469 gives 1.84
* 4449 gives 1.74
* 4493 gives 1.72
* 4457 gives 1.96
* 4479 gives 1.76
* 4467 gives 1.75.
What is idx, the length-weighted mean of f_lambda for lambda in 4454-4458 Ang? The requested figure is 1.92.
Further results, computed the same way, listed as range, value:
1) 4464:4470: 1.76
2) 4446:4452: 1.7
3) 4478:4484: 1.85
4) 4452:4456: 1.83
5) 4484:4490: 1.88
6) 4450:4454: 1.73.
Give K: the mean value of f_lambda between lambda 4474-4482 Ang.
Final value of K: 1.77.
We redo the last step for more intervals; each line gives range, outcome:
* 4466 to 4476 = 1.79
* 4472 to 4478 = 1.76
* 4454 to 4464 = 1.88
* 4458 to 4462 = 1.93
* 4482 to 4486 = 1.93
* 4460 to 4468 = 1.73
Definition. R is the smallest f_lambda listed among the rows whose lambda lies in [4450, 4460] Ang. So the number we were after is 1.68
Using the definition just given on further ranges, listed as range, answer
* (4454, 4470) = 1.7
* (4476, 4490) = 1.72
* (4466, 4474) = 1.74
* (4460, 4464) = 1.71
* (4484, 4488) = 1.81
